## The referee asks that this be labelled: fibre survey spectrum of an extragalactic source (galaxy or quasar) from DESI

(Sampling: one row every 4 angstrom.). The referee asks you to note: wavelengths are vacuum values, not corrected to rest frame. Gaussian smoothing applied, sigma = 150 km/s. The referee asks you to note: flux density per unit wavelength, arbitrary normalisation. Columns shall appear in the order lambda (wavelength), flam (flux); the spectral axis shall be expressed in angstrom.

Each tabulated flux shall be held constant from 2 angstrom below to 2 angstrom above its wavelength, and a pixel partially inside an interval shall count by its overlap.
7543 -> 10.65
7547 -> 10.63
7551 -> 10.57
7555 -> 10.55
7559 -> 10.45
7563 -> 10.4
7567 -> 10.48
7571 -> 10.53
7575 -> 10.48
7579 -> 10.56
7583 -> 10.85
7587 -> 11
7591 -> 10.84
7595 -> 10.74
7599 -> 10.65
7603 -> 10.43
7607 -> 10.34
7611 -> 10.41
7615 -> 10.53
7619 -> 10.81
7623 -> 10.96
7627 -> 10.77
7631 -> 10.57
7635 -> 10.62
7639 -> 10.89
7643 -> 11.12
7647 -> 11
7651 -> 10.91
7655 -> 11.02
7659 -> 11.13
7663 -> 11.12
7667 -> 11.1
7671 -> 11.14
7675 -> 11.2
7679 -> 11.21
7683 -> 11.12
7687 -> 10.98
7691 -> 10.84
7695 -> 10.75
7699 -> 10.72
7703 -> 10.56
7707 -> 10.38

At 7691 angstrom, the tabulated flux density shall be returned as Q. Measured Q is 10.84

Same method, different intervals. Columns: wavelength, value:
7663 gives 11.12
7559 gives 10.45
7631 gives 10.57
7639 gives 10.89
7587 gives 11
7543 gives 10.65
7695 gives 10.75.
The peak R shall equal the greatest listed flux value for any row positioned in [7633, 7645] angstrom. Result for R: 11.12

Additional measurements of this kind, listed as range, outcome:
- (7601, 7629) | 10.96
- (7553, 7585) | 10.85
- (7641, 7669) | 11.13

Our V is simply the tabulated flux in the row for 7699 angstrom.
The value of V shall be 10.72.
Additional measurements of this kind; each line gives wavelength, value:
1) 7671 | 11.14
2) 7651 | 10.91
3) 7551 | 10.57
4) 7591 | 10.84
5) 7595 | 10.74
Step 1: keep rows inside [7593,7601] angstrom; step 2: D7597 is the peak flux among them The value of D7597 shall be 10.74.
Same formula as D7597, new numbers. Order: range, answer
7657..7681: 11.21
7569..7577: 10.53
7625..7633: 10.77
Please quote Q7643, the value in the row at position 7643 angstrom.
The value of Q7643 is 11.12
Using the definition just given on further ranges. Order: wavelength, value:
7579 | 10.56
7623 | 10.96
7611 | 10.41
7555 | 10.55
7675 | 11.2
